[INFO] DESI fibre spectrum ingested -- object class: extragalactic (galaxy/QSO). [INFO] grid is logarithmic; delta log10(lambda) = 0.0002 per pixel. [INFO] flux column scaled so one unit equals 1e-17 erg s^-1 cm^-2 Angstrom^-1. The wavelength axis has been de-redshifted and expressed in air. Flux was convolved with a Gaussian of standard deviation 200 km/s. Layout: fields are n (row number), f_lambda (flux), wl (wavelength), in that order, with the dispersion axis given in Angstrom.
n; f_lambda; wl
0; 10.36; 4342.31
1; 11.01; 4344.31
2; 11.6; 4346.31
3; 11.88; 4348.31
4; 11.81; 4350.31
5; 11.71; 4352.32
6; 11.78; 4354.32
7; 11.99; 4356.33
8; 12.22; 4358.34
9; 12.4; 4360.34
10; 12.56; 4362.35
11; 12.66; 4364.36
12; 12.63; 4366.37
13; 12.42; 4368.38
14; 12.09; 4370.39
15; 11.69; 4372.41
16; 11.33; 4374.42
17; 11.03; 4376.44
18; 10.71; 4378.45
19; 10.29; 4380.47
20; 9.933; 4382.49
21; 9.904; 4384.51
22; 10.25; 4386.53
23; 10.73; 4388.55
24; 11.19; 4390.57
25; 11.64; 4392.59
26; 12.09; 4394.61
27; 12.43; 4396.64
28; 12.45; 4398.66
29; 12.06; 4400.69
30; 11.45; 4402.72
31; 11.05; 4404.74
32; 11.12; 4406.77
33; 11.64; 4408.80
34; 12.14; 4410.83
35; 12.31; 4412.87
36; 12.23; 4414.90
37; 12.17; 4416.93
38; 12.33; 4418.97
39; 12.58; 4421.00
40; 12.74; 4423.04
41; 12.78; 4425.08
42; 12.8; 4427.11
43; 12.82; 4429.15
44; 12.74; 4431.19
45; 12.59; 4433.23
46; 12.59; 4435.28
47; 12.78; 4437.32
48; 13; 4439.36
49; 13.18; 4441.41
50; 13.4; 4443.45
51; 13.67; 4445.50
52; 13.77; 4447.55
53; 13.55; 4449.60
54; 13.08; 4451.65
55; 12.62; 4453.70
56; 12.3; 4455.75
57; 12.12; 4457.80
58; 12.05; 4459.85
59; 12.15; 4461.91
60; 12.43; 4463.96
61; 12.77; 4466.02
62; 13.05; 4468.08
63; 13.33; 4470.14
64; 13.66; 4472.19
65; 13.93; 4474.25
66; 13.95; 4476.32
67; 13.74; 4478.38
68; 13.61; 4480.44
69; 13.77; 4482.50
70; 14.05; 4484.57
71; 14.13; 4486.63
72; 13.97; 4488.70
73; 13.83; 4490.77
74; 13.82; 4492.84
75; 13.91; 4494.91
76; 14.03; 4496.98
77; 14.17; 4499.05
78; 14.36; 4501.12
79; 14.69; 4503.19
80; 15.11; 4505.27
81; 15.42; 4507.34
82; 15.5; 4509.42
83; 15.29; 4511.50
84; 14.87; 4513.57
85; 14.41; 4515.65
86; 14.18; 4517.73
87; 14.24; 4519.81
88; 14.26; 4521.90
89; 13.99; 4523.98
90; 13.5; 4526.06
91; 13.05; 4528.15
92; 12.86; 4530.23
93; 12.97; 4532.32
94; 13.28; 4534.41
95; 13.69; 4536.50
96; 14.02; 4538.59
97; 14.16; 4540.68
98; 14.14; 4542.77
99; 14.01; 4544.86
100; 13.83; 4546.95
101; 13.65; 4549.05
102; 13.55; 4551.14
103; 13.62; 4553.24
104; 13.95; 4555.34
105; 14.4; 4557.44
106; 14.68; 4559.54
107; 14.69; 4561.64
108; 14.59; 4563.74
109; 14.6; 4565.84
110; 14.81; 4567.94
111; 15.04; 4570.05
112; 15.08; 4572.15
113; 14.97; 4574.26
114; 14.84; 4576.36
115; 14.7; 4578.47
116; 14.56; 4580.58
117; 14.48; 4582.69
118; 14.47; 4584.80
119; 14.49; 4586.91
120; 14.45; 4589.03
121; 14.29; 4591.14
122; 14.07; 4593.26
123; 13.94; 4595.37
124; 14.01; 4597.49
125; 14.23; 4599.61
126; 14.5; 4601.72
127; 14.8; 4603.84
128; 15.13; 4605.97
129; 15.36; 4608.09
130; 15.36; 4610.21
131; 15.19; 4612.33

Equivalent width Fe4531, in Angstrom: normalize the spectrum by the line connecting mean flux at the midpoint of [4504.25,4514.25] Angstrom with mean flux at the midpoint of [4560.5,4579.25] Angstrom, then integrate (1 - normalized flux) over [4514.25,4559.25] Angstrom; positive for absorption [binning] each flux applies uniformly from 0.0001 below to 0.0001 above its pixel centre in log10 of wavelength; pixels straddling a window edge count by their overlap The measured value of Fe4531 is 3.7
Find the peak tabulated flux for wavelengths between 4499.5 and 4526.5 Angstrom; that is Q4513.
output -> 15.5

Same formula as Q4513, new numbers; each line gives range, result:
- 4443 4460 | 13.77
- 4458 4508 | 15.42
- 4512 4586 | 15.08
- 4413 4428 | 12.8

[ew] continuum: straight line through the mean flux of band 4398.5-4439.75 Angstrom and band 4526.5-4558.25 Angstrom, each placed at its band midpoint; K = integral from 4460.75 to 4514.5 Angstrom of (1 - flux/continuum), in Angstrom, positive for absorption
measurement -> -3.8 Angstrom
